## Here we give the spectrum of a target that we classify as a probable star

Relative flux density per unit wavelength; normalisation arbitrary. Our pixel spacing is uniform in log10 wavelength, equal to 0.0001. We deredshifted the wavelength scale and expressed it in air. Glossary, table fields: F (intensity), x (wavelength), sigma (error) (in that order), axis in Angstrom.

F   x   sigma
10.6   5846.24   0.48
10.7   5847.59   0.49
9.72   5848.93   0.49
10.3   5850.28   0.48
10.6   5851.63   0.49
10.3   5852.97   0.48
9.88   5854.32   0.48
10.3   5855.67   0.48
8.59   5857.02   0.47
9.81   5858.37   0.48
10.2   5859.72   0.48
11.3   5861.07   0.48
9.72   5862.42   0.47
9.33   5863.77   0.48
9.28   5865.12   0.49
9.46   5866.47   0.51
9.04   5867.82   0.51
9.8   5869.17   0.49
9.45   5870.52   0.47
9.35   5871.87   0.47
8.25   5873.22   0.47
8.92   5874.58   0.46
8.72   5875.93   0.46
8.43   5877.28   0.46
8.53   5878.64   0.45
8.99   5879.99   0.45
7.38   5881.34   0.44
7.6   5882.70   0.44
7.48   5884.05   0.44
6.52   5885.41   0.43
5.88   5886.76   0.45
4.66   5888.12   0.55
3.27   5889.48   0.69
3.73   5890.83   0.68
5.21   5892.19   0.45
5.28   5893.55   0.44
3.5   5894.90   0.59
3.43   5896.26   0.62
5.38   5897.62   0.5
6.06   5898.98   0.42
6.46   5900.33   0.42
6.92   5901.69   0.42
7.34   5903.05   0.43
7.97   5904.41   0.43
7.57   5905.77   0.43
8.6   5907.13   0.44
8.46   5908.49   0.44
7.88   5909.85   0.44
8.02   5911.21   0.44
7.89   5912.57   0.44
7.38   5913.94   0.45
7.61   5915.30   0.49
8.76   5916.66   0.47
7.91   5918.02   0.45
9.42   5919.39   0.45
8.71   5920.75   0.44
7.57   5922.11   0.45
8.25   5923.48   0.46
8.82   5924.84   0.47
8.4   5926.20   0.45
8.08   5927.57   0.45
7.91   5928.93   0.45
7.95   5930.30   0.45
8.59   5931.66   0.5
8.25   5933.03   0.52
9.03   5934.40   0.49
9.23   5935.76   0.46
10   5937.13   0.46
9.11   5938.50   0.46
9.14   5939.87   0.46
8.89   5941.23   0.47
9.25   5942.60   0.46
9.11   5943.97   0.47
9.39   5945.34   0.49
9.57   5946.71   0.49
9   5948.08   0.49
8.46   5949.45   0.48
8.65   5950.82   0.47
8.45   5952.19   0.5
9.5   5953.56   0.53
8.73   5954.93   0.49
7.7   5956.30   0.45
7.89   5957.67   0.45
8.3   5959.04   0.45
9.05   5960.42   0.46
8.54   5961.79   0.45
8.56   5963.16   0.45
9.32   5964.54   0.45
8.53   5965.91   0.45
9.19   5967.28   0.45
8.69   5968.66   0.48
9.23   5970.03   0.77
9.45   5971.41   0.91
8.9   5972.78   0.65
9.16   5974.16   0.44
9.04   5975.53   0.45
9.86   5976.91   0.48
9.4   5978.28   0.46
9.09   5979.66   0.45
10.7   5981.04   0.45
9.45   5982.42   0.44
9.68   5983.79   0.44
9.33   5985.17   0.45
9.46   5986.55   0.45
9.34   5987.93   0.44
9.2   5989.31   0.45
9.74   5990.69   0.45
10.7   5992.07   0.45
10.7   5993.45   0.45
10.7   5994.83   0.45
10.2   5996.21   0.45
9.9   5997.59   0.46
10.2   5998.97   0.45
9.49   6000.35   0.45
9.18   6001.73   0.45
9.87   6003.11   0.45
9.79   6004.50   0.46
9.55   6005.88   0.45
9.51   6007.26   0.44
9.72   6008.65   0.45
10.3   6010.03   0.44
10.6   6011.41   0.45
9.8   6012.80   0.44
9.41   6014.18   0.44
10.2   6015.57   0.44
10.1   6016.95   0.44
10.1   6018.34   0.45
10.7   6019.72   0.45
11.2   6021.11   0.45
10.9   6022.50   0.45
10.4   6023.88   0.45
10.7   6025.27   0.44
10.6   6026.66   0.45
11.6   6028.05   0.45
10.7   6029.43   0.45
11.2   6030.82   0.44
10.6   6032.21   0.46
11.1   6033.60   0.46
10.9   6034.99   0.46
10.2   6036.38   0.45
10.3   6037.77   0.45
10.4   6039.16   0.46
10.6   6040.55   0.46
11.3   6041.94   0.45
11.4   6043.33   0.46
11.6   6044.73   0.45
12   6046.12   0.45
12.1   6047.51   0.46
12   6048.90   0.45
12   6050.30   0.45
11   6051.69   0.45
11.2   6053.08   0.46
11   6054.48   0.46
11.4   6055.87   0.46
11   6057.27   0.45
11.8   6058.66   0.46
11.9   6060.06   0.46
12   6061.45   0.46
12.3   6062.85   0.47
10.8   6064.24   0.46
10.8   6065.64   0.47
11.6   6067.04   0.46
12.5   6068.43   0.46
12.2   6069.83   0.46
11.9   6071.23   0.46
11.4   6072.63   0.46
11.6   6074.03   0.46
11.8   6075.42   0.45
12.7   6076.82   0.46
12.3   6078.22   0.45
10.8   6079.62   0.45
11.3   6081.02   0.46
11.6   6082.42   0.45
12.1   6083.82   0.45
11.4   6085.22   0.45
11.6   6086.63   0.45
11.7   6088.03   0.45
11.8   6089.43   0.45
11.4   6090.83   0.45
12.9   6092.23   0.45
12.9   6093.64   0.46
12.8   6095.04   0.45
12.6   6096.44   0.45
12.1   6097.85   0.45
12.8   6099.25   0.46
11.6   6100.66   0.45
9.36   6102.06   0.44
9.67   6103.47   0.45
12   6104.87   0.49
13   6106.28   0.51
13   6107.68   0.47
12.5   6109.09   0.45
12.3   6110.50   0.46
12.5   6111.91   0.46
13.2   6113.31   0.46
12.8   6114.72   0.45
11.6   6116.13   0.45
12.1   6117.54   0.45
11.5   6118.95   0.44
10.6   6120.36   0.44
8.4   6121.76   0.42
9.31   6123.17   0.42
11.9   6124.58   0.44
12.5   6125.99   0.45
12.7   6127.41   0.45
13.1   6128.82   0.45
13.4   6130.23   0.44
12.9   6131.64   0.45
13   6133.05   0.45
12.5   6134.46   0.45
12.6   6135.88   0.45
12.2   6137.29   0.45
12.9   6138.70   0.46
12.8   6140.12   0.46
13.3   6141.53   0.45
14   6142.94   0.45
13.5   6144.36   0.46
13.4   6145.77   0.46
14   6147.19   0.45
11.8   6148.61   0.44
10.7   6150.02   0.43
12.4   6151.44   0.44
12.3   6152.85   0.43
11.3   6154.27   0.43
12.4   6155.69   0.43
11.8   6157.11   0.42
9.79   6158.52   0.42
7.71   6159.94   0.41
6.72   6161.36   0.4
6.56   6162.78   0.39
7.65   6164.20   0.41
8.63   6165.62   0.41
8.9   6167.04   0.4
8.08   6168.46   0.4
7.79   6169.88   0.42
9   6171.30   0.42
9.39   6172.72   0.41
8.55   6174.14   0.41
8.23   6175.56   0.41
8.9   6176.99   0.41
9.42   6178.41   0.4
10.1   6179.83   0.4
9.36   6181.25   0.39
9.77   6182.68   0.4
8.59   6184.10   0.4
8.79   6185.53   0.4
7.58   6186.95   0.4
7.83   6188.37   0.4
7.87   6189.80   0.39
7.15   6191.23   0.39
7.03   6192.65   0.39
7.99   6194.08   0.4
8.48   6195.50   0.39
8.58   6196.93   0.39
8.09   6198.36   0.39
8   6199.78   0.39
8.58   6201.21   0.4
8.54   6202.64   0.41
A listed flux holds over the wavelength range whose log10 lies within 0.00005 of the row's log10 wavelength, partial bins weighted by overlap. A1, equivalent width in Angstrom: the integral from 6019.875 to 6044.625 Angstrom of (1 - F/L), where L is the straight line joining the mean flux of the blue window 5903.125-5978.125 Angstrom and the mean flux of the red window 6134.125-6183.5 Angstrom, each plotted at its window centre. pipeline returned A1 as -3.7 Angstrom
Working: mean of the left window 8.64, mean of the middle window 10.8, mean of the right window 10.5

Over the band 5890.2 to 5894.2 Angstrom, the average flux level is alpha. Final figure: 4.74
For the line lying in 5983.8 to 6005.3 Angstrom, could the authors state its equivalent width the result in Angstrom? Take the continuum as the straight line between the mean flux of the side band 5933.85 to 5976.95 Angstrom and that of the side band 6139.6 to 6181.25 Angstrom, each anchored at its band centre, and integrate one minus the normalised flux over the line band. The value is -1.5 Angstrom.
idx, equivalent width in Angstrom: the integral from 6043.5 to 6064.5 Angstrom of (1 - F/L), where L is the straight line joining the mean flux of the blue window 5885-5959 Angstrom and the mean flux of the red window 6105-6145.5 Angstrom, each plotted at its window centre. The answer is -1.7 Angstrom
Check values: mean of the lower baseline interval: 7.7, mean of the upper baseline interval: 12.4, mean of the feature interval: 11.6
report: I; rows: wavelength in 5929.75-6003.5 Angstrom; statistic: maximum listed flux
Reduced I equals 10.7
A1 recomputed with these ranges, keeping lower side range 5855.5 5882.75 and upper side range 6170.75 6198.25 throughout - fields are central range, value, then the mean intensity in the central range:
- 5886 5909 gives 8.2 Angstrom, 5.85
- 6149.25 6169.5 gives -2.4 Angstrom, 9.62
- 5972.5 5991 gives -1.1 Angstrom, 9.46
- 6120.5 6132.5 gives -4.3 Angstrom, 11.7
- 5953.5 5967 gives 0.6 Angstrom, 8.59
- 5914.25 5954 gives 1.5 Angstrom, 8.71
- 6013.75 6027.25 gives -2.4 Angstrom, 10.4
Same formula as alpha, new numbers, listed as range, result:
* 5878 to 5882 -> 8.32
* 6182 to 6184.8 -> 9.19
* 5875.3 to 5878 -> 8.56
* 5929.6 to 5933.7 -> 8.26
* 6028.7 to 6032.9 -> 10.9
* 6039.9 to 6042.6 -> 11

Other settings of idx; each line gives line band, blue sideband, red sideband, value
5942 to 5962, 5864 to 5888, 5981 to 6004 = 1.2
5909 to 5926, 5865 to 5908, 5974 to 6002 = -0.6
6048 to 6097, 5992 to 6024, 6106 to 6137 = -2.2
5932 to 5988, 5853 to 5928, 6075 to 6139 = 0.7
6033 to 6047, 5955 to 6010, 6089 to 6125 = -0.7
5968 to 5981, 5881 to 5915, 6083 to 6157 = -1.4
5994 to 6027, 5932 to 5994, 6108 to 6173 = -1.3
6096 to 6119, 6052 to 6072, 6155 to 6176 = -3.8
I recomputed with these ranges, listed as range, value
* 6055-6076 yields 12.5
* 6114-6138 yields 13.4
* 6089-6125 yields 13.2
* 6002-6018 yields 10.6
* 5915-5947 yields 10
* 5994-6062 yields 12.1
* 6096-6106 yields 12.8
